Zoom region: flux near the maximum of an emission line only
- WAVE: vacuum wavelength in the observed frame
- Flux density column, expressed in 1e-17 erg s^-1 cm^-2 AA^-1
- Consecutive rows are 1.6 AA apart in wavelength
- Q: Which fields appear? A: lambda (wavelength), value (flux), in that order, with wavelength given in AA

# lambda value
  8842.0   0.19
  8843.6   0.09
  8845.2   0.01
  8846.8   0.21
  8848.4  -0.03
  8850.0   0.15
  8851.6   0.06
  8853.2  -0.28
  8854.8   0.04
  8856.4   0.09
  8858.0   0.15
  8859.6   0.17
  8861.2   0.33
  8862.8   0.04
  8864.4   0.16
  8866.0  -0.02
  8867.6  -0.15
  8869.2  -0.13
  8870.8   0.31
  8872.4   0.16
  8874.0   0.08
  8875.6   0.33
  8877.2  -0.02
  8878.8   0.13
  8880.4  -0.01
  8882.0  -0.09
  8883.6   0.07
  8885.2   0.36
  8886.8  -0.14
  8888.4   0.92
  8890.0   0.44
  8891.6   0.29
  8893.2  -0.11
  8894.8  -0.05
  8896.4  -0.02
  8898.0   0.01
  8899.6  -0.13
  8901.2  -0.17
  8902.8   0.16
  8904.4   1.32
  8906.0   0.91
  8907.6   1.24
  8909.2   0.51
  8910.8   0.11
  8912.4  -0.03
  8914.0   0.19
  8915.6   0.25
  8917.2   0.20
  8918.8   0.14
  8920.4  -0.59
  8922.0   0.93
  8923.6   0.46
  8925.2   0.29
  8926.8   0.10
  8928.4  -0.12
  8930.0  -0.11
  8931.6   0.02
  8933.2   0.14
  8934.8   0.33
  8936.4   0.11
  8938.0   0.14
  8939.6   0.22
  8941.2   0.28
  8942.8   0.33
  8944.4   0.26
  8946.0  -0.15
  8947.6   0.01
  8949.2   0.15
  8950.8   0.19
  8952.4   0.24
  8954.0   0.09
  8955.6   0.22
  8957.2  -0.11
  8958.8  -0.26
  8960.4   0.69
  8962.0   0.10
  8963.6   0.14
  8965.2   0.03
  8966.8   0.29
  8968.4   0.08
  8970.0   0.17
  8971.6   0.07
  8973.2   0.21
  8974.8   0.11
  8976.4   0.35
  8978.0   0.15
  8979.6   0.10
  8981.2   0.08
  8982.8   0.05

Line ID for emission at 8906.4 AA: H-beta 4861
